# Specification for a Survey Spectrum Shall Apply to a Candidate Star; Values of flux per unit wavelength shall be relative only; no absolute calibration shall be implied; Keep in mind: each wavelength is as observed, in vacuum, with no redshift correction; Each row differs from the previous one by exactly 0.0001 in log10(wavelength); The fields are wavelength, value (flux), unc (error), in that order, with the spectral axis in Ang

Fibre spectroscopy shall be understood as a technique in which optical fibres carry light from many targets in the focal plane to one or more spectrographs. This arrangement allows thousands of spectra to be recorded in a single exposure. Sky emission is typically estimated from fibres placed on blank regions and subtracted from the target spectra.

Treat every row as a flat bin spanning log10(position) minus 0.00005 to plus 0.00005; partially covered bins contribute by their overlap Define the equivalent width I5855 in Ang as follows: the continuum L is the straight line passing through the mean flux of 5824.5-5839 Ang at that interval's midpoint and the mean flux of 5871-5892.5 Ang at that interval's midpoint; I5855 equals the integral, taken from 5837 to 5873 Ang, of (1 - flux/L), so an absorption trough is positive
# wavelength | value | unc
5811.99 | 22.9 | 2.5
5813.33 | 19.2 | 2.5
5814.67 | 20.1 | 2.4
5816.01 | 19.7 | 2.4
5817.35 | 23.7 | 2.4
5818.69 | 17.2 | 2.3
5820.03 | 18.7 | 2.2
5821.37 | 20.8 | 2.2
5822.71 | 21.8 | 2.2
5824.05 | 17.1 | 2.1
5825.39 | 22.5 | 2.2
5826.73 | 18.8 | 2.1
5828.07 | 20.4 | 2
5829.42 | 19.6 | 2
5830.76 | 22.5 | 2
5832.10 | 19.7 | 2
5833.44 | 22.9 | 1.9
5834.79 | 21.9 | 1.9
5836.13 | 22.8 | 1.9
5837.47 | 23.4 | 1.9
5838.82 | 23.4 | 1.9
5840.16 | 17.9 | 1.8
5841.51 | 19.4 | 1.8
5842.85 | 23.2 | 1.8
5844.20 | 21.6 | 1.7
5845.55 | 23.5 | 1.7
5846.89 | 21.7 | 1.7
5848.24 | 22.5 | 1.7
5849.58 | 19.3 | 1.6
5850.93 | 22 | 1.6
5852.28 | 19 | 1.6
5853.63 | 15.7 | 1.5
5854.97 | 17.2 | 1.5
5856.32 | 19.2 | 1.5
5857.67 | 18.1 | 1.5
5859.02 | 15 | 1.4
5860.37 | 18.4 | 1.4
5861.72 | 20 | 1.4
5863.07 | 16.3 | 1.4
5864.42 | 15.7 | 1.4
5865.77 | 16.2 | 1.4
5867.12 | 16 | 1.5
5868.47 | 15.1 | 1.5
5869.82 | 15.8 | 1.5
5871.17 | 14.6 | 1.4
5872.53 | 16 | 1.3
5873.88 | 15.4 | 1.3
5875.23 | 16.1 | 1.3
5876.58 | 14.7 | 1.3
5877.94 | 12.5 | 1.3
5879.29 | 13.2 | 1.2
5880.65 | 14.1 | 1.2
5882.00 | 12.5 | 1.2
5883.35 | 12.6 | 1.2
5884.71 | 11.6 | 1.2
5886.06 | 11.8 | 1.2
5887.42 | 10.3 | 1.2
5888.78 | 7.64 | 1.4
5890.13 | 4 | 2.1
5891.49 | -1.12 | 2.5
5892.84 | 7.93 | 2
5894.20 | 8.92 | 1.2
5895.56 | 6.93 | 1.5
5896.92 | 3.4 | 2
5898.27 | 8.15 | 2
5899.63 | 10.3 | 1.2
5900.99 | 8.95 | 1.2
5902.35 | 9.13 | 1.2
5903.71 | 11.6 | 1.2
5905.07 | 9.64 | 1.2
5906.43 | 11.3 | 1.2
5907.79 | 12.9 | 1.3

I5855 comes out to -4.0 Ang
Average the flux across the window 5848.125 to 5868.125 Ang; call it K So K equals 17.9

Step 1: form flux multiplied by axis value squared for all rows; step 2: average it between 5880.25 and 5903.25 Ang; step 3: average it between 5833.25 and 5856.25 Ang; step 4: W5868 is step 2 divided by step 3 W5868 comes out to 0.4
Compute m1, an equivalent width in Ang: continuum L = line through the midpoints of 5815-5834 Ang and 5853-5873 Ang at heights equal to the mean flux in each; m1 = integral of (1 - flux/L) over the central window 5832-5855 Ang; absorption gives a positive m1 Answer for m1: -3.2 Ang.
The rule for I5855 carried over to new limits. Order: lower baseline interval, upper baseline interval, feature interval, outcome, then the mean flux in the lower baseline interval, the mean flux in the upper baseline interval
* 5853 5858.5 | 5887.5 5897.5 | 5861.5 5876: -3.0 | 17.5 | 5.7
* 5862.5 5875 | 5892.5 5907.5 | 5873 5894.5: 3.2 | 15.7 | 8.87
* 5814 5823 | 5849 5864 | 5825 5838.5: -1.4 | 20.2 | 18.1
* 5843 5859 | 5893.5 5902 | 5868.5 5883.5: -1.1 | 19.9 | 7.82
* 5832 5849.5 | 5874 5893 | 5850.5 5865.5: -0.4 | 21.8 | 10.8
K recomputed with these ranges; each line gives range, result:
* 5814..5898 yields 16.7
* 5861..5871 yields 16.4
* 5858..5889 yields 14.5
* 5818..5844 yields 20.8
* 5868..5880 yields 14.8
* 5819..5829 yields 19.9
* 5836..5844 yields 21.6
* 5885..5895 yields 7.24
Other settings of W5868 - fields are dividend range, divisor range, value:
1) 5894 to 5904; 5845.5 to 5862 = 0.44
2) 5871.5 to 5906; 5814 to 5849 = 0.50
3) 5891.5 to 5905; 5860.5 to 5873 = 0.49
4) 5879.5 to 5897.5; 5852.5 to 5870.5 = 0.52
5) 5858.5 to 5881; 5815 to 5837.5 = 0.76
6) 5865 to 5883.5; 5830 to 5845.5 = 0.68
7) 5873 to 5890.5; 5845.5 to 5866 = 0.66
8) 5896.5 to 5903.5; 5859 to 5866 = 0.50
